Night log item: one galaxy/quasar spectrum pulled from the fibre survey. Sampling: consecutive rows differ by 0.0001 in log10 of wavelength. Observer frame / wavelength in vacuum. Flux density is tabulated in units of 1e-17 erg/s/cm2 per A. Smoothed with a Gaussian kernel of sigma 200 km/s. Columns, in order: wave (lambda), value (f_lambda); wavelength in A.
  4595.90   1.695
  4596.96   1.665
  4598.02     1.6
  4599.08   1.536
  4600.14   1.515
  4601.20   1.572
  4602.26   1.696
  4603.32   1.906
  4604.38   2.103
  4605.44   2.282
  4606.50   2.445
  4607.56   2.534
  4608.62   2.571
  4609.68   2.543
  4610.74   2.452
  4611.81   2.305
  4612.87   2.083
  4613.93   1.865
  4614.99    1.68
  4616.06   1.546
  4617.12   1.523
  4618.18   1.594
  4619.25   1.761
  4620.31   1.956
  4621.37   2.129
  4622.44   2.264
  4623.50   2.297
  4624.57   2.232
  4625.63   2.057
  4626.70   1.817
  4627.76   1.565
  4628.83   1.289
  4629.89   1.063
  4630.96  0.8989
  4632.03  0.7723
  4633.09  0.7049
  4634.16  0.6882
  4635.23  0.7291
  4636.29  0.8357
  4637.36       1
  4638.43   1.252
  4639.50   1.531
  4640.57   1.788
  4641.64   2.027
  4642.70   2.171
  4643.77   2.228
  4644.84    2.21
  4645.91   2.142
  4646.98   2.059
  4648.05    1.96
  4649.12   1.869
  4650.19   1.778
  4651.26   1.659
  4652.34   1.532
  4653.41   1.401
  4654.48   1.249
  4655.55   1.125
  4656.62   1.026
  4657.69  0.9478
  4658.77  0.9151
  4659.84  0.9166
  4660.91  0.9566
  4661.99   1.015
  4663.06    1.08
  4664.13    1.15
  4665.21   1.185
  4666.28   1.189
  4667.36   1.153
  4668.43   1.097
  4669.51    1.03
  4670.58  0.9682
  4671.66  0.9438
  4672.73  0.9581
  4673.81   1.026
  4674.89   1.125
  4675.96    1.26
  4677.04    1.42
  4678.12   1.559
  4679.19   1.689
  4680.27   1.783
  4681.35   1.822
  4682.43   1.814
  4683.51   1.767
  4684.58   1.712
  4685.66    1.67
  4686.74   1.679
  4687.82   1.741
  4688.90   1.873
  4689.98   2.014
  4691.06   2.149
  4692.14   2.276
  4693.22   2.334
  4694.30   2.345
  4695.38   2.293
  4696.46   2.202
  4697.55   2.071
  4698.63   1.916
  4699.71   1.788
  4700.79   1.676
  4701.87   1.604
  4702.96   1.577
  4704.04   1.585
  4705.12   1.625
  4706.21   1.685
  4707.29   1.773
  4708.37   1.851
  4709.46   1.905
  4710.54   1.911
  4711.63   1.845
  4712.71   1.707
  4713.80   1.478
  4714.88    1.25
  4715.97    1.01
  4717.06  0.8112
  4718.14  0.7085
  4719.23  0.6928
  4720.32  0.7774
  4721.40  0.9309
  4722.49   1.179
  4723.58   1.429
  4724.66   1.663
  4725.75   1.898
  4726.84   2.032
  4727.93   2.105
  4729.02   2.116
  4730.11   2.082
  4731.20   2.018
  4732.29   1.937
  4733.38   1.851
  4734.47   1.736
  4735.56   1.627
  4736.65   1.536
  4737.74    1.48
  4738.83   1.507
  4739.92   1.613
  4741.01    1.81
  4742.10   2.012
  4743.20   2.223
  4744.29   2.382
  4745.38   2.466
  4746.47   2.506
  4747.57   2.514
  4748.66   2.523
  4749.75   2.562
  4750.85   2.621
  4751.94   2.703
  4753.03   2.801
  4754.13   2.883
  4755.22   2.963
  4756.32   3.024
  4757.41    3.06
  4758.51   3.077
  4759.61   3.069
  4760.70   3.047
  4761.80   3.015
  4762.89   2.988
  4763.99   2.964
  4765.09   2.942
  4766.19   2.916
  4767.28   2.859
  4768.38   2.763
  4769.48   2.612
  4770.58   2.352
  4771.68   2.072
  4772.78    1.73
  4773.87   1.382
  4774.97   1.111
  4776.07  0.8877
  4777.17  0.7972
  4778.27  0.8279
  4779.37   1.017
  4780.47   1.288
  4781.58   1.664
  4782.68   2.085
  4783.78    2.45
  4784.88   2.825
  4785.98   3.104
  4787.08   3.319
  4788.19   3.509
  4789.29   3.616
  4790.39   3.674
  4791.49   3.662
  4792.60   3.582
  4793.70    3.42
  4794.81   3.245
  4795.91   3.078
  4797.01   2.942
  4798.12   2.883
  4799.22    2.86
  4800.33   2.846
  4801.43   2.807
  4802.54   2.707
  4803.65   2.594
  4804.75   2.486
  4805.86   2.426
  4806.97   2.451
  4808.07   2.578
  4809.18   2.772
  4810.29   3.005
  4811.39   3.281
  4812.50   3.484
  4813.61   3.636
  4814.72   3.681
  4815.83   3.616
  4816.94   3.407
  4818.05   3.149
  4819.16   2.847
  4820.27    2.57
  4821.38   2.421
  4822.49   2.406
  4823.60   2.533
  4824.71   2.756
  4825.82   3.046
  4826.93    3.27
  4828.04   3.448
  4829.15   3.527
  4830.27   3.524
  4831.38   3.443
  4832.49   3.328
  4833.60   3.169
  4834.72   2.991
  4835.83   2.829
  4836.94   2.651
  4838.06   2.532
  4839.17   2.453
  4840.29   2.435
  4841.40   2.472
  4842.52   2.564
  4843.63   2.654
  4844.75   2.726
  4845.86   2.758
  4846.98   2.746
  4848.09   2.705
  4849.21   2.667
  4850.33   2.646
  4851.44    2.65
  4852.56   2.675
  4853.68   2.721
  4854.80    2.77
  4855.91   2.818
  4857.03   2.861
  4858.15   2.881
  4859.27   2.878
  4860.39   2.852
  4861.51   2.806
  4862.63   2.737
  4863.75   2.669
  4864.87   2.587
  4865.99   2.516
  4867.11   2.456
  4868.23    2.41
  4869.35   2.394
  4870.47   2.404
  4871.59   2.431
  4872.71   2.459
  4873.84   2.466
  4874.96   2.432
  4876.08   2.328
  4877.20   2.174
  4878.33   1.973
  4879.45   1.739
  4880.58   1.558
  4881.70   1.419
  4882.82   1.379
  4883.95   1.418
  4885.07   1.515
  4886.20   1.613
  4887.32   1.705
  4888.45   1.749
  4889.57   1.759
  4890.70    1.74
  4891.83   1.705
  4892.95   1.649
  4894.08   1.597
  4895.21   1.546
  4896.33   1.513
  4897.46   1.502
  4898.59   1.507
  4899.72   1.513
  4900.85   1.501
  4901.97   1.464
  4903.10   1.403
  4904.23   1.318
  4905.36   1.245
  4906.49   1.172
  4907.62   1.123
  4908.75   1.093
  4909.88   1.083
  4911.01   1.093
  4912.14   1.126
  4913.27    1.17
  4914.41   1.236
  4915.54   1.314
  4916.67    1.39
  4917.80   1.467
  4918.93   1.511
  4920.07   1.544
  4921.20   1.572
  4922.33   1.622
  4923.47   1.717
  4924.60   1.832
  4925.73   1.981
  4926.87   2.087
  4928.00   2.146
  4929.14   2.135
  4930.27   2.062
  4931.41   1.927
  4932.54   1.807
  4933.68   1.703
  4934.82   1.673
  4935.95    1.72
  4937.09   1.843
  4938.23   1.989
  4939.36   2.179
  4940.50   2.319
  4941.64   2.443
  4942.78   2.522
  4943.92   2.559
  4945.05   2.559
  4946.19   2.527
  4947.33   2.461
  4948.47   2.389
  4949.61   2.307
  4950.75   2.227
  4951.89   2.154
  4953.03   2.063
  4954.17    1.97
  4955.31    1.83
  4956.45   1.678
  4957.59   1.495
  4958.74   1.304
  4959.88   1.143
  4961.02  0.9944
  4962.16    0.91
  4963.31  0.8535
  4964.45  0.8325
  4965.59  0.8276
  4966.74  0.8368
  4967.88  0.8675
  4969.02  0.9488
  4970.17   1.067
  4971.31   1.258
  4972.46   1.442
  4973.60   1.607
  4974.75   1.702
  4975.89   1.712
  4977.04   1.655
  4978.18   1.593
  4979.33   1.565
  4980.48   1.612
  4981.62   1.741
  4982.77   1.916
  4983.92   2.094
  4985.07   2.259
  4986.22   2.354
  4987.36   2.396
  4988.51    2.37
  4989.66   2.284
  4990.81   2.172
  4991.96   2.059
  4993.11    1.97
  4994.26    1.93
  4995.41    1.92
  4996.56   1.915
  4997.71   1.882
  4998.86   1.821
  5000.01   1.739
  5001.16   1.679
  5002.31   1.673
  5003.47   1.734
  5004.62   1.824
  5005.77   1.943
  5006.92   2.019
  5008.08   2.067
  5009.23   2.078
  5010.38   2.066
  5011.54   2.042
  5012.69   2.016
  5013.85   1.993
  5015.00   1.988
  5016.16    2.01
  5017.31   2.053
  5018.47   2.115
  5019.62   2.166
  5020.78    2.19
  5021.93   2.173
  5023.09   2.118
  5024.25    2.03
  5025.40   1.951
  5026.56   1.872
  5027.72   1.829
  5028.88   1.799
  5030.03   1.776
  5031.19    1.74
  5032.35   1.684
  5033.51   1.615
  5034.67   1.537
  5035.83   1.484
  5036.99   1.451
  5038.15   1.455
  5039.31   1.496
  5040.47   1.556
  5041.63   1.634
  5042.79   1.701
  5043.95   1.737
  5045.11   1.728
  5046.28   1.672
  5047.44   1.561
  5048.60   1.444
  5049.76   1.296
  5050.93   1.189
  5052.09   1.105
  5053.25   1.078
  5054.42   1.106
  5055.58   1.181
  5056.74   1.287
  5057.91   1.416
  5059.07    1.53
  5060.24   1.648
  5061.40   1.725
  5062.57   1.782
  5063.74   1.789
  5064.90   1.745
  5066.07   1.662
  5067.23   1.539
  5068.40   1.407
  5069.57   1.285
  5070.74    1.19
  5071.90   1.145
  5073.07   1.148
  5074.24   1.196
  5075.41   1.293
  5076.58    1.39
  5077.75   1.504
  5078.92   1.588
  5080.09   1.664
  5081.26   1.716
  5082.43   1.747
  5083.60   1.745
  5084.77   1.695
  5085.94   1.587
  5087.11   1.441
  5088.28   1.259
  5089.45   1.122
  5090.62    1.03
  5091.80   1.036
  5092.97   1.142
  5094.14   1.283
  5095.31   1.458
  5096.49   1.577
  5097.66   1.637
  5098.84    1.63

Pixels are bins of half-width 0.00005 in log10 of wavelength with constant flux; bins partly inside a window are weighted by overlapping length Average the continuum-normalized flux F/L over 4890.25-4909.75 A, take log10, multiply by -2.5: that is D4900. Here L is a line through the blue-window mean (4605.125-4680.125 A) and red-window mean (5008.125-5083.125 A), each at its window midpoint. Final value 0.12 mag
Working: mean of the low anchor 1.54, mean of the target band 1.44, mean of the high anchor 1.64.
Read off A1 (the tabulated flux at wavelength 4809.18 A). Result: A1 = 2.772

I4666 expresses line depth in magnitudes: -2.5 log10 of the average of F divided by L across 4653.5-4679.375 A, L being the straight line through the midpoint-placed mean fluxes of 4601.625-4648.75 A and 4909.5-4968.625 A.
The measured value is 0.50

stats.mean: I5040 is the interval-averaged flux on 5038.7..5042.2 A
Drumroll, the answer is 1.56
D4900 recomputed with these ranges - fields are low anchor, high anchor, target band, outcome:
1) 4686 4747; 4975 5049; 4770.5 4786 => 0.09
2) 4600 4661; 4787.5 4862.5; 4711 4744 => 0.42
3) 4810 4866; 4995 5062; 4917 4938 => 0.29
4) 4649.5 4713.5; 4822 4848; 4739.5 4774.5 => -0.17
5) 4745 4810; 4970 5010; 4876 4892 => 0.30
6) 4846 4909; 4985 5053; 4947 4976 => 0.29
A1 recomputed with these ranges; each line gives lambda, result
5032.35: 1.684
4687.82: 1.741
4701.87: 1.604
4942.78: 2.522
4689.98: 2.014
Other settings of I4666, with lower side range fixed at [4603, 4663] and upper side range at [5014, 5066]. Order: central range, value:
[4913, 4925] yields 0.121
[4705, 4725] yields 0.207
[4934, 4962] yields -0.194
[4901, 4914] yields 0.341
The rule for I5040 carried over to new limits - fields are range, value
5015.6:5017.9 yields 2.03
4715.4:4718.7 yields 0.844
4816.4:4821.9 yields 2.88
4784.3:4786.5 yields 2.96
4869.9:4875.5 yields 2.44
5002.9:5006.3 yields 1.83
